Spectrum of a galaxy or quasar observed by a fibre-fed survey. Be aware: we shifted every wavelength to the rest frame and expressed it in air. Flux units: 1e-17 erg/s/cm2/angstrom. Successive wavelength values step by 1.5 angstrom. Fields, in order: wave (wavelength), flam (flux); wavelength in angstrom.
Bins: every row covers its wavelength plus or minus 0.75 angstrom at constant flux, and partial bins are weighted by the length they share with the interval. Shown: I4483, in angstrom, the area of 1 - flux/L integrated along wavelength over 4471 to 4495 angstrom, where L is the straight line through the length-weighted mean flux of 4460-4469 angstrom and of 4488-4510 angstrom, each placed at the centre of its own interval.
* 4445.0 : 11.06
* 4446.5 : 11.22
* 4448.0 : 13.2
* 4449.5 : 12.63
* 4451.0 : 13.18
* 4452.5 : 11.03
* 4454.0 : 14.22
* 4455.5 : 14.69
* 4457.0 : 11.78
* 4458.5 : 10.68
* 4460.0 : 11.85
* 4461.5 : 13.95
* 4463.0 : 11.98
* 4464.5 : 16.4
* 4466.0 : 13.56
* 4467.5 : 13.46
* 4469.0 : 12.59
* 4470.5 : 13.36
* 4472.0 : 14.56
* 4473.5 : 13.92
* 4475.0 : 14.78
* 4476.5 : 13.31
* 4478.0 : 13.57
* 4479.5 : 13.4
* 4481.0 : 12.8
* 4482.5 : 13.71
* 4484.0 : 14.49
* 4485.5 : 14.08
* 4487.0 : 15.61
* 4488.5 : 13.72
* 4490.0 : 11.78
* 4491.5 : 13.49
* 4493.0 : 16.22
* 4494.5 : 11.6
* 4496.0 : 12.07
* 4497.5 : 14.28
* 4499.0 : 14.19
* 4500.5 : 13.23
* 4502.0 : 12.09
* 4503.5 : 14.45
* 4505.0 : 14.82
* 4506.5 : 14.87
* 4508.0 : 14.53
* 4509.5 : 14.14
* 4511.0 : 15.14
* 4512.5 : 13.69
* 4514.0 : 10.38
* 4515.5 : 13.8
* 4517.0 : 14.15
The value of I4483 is -0.3 angstrom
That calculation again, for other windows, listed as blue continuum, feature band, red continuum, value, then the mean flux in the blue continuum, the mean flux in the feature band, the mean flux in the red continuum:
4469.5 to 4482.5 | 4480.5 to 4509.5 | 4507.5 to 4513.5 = 0.3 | 13.7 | 13.8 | 14.2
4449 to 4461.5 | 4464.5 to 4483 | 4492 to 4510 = -0.8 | 12.6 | 13.7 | 13.9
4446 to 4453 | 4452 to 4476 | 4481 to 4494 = -0.6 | 12.3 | 13.3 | 14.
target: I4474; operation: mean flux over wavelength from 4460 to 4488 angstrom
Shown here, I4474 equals 13.8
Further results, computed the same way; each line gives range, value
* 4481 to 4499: 13.7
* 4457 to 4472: 13.1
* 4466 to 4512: 13.8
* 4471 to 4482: 13.8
